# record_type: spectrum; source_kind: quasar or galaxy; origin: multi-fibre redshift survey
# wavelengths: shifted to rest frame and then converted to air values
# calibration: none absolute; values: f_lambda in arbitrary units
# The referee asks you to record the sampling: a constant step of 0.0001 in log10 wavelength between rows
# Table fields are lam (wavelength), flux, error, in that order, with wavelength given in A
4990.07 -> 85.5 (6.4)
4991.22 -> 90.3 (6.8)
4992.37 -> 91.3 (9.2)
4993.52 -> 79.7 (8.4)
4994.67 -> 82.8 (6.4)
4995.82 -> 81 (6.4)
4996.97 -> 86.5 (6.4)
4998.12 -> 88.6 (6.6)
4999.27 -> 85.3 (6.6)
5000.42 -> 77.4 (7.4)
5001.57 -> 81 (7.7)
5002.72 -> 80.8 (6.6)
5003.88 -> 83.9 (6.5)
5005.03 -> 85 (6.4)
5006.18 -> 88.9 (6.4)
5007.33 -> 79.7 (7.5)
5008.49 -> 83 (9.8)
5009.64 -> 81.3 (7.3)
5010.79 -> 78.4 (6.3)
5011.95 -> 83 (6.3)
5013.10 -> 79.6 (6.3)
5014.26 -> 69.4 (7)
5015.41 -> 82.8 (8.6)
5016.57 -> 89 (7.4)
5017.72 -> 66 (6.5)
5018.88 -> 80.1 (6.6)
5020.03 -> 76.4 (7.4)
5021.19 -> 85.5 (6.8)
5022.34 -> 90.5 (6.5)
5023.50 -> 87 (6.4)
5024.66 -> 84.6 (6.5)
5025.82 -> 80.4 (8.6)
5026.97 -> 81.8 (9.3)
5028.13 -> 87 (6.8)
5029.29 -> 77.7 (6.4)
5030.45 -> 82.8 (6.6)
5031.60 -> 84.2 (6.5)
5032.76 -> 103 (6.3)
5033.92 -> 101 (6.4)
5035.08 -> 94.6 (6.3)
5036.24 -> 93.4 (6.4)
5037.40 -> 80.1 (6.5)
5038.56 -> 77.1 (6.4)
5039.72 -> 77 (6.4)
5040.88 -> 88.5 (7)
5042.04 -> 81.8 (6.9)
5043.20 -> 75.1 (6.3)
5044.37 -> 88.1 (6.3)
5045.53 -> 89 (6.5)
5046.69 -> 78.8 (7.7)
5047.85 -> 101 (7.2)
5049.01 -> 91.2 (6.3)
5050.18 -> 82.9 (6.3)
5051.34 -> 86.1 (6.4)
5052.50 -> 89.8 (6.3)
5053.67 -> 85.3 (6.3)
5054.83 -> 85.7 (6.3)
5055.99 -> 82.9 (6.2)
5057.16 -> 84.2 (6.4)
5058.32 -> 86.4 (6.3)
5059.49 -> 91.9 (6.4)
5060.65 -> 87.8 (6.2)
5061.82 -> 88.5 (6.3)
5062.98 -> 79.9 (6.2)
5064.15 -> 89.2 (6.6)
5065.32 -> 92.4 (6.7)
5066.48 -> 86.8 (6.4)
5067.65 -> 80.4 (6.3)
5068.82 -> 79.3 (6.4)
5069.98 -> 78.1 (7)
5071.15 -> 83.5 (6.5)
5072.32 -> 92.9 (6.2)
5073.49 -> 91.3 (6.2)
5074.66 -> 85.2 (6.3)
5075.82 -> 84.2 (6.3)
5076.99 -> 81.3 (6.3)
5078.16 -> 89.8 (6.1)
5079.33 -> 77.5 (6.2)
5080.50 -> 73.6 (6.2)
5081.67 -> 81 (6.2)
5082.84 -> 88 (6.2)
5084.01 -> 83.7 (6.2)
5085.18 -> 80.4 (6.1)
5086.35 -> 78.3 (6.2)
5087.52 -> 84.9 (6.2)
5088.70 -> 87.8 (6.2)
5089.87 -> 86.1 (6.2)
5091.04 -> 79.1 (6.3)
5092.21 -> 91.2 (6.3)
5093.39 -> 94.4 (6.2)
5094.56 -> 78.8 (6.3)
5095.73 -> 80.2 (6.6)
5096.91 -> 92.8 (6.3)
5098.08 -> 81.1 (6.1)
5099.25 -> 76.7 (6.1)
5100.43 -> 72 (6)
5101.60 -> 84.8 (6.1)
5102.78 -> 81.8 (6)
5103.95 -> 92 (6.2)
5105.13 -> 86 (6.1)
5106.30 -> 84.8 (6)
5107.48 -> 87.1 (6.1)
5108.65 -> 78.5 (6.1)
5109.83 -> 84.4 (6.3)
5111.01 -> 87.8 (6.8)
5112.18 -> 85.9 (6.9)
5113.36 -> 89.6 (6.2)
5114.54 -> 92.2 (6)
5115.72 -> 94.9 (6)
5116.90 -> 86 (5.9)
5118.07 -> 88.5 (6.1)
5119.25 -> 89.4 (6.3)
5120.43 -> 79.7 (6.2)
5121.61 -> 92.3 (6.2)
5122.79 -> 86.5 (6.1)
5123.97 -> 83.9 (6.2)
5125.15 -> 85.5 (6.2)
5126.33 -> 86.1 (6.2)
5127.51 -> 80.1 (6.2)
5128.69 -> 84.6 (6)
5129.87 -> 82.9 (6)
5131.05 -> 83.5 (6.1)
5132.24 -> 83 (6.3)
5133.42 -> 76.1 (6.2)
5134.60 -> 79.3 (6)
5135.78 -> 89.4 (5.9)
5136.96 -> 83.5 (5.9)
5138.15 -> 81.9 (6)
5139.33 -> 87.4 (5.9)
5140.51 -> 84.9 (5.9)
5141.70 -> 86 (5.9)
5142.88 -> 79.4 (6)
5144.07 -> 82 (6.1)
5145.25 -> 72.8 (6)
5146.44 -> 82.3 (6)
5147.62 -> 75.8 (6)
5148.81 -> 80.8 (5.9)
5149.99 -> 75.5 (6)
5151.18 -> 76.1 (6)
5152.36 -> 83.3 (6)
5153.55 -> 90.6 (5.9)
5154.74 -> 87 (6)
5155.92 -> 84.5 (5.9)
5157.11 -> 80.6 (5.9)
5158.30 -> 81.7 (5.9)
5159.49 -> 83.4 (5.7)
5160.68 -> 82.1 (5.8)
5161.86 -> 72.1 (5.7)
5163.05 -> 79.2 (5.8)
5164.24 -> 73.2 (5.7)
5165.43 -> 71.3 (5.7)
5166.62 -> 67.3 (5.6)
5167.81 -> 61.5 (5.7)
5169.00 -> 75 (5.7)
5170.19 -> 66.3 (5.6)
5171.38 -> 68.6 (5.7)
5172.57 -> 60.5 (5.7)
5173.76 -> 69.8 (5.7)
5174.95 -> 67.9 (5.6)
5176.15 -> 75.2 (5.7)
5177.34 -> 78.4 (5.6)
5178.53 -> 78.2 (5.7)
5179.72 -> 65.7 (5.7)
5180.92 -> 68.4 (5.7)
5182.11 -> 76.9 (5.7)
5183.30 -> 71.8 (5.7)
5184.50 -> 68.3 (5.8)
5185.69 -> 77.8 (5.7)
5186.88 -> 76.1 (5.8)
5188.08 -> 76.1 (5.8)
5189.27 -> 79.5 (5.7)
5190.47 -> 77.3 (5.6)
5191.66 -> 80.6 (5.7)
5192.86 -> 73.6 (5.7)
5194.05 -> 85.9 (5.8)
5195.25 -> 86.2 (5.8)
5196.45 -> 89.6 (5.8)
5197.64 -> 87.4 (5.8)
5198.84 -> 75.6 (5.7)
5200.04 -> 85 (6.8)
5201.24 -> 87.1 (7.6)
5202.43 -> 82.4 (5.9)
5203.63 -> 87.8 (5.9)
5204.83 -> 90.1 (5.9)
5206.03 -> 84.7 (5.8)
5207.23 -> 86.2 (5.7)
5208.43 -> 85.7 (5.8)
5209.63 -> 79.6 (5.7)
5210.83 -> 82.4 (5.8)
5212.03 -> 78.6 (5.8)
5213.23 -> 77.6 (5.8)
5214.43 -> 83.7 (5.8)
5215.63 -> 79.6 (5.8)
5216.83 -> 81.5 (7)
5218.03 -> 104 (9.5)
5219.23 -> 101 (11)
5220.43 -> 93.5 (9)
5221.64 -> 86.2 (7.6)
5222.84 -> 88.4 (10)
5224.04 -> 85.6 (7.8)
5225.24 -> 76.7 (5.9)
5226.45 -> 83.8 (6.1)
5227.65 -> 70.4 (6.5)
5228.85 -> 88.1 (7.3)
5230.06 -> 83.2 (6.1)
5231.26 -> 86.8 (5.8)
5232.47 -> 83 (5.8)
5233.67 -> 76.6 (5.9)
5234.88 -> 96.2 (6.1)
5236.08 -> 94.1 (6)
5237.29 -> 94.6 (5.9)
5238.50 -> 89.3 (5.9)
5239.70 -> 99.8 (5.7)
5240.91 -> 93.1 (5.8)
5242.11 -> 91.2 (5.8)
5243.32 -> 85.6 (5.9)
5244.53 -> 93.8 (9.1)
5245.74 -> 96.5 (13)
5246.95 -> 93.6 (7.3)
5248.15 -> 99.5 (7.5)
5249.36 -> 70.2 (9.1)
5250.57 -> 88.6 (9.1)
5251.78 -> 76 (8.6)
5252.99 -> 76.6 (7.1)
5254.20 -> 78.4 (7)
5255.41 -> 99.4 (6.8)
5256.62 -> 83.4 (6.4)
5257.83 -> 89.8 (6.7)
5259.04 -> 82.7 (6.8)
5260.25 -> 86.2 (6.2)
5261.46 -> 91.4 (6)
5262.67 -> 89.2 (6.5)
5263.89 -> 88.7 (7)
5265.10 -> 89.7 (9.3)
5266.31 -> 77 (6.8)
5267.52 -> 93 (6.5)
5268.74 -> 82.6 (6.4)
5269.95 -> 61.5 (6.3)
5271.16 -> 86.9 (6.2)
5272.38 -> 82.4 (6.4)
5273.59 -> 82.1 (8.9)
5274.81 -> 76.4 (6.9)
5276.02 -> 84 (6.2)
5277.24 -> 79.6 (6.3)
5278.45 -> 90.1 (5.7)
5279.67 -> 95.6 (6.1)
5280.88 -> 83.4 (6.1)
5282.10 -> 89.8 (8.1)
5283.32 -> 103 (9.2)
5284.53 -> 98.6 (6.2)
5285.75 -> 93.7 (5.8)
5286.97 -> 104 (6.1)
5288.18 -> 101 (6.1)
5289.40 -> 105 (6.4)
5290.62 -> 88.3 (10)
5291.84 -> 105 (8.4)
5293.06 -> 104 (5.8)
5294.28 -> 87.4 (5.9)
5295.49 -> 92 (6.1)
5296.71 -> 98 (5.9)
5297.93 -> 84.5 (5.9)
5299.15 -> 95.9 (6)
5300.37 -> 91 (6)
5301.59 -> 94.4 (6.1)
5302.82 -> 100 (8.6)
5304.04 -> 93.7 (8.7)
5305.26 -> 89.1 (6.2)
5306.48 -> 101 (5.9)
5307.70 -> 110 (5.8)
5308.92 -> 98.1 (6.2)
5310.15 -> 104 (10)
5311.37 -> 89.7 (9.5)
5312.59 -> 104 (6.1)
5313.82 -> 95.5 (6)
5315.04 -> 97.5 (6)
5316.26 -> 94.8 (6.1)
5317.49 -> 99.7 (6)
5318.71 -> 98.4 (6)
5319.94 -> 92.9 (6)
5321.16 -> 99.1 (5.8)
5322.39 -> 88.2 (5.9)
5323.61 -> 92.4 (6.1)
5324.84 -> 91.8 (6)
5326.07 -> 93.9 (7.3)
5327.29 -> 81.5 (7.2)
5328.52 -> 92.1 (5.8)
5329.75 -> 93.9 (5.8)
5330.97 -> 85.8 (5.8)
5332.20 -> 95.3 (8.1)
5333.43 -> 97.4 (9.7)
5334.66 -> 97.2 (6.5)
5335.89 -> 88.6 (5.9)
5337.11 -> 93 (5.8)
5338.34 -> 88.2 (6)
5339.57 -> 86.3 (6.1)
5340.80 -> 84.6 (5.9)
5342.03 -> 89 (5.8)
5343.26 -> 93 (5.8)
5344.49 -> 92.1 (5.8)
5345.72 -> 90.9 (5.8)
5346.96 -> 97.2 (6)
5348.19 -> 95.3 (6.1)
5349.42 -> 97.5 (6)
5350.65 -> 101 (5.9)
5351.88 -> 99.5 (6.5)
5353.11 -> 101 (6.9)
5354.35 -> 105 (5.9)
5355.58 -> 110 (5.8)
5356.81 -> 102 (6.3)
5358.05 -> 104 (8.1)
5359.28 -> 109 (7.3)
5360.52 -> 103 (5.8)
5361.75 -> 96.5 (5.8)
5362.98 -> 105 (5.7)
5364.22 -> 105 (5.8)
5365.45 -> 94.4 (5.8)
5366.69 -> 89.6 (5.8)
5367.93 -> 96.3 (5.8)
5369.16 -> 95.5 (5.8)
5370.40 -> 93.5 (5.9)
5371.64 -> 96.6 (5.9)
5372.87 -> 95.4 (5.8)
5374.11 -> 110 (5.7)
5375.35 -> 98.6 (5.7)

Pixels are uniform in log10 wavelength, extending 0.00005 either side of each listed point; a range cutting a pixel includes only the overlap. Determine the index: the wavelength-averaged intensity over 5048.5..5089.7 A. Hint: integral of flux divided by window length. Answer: 84.9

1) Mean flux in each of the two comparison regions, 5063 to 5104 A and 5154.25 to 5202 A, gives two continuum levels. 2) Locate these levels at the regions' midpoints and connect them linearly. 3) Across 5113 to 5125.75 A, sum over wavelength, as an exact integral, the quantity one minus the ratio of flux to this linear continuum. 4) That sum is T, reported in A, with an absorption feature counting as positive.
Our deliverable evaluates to -1.1 A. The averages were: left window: 83.8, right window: 76.3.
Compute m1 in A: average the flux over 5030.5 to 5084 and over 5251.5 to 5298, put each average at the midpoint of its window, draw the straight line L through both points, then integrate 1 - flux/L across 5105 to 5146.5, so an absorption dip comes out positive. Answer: 1.0 A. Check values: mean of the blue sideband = 85.9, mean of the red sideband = 88.9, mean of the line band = 84.7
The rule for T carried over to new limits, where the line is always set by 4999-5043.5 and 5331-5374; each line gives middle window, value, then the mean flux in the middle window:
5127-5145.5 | 1.1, 82.5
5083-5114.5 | 0.7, 84.4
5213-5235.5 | 1.4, 85.7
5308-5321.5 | -0.4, 97.9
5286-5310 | -0.7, 97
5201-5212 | 0.7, 84.7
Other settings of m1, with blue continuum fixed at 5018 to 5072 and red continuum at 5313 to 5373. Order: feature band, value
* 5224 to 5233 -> 1.0 A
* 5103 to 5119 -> 0.1 A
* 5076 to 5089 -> 0.7 A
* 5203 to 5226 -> 1.4 A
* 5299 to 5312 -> -0.4 A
